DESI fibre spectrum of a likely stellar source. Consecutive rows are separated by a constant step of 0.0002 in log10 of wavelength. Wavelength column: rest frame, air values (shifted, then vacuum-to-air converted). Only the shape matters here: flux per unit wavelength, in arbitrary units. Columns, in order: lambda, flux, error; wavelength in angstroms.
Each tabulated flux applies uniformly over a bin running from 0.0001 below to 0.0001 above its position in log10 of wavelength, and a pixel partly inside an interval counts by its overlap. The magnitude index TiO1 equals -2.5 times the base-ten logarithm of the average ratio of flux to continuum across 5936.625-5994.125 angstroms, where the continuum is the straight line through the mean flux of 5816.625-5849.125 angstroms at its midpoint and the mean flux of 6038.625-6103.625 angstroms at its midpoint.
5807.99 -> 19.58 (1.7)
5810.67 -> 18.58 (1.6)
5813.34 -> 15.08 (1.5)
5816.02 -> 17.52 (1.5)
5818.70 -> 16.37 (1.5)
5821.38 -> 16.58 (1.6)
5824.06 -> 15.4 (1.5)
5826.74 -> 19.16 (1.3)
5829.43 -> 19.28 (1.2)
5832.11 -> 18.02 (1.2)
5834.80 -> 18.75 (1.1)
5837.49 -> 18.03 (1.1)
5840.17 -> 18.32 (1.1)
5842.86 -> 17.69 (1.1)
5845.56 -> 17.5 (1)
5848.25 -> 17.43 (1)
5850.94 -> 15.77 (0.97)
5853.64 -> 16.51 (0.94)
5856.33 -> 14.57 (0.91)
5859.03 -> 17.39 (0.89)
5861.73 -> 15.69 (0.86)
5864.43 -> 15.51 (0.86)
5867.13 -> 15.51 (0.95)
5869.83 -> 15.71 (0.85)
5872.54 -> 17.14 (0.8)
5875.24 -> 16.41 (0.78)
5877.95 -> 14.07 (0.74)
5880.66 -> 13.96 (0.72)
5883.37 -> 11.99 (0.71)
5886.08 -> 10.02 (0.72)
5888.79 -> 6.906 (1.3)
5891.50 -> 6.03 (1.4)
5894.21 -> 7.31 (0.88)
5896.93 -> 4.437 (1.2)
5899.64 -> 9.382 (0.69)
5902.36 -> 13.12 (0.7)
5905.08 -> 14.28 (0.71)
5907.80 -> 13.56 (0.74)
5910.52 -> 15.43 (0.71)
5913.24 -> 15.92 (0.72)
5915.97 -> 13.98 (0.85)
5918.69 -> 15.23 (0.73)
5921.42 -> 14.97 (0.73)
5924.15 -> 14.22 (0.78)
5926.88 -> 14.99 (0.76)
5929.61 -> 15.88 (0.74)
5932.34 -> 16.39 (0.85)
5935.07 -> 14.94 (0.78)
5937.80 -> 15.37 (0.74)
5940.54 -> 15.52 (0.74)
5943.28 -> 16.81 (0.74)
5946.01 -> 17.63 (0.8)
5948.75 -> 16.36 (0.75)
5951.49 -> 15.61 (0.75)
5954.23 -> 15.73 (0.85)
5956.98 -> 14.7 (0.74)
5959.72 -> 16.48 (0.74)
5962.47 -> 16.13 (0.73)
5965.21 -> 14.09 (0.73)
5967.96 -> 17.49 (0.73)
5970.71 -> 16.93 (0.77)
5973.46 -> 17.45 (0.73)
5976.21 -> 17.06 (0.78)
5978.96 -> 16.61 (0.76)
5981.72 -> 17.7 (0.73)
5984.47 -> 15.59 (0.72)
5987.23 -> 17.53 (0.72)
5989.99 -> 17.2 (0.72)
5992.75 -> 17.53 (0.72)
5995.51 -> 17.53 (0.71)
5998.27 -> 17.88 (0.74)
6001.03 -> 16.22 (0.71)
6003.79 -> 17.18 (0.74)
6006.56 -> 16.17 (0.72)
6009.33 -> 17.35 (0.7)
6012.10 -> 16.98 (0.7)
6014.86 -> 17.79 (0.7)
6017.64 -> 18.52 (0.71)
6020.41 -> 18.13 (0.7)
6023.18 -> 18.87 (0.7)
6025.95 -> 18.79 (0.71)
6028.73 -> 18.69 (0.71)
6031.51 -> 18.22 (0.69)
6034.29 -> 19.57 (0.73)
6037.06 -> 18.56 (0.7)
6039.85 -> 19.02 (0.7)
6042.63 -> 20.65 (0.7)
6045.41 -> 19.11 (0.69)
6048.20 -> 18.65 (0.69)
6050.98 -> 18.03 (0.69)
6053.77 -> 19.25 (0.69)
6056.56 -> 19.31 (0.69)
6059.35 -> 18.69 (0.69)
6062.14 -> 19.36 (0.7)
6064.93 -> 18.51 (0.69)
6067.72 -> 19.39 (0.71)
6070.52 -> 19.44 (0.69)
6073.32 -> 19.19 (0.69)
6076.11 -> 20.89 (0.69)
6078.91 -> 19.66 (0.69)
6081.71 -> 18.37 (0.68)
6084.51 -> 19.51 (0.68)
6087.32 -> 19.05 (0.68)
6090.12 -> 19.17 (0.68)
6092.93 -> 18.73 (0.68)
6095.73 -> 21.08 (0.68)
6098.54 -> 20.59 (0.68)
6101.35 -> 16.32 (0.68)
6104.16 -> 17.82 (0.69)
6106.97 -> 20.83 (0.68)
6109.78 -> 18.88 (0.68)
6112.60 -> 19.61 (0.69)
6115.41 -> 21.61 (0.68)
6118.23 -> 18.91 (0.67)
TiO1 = 0.130 mag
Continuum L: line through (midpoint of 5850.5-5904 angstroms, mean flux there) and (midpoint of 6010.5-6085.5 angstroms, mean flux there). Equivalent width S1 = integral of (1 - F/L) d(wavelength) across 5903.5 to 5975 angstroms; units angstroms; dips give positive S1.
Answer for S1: -2.8 angstroms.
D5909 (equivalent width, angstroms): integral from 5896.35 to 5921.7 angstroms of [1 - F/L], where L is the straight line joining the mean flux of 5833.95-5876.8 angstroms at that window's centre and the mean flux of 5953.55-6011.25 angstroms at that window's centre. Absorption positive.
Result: 5.3 angstroms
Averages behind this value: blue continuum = 16.7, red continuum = 16.7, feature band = 13.2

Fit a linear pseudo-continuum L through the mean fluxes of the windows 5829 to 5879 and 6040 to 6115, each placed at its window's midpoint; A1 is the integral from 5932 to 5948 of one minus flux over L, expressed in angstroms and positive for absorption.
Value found 1.5 angstroms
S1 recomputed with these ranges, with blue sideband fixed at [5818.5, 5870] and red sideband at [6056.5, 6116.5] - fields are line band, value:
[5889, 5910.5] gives 9.3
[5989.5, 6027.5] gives 2.1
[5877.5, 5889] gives 3.8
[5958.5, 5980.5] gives 2.0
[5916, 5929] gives 2.2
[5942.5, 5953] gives 0.8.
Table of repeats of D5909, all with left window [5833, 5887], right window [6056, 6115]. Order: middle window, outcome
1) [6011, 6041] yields -0.1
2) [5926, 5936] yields 0.8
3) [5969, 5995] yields 1.0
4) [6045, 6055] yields 0.0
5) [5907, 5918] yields 1.3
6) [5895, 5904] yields 4.1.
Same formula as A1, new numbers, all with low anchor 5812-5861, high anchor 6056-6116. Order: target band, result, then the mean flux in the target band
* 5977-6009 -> 2.6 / 17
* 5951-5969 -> 2.5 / 15.7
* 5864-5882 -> 2.1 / 15.5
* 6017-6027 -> 0.1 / 18.6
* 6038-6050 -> -0.2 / 19.3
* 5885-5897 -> 7.1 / 7.14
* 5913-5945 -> 4.7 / 15.4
